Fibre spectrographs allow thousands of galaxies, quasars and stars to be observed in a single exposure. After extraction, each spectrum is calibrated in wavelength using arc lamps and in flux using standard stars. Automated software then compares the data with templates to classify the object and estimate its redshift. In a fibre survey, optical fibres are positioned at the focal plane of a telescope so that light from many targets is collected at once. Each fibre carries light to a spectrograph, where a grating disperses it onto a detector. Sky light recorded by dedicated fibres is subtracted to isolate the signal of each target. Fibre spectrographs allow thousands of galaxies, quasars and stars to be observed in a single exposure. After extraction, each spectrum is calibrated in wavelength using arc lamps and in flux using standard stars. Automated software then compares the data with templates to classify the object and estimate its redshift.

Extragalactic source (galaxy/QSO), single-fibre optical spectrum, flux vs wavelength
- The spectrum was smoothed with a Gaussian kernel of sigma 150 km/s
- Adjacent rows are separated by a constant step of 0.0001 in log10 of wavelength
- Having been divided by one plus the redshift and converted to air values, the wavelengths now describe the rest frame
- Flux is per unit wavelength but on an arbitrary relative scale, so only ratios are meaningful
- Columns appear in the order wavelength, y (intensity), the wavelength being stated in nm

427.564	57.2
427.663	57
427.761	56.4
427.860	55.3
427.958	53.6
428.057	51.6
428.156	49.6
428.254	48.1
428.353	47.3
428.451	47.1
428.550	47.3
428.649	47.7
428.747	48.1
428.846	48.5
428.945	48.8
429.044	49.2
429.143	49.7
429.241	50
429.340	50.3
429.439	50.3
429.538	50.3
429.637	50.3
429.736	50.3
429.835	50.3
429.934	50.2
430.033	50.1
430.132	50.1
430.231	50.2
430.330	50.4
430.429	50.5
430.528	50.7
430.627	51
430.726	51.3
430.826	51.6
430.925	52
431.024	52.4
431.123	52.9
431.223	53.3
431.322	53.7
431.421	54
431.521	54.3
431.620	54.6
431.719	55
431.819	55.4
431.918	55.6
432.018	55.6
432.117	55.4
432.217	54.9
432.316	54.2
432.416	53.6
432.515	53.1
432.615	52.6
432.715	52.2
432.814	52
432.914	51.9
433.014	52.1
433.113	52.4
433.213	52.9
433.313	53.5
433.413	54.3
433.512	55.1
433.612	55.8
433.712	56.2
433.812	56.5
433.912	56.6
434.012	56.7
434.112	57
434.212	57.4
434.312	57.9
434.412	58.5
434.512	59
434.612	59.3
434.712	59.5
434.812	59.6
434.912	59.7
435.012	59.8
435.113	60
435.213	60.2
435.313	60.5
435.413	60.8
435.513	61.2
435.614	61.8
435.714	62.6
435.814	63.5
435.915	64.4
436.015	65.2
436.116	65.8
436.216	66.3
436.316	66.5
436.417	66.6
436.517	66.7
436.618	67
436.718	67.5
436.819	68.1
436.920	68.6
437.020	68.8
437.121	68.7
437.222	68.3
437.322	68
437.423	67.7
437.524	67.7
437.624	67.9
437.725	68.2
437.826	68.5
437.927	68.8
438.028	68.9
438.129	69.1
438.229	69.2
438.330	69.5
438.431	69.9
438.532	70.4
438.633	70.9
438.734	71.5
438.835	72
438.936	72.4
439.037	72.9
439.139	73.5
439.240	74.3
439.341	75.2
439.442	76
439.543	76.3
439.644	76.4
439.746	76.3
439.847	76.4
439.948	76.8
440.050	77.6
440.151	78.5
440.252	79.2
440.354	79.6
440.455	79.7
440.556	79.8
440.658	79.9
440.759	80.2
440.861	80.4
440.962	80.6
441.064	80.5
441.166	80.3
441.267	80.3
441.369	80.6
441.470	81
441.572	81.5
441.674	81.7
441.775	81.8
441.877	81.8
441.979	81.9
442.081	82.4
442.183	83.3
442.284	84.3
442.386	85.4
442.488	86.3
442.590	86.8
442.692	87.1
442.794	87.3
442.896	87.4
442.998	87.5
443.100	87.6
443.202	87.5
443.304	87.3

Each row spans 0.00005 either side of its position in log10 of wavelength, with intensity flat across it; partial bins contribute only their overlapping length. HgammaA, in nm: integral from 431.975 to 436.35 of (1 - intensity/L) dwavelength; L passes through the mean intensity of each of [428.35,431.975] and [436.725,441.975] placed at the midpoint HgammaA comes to 0.250 nm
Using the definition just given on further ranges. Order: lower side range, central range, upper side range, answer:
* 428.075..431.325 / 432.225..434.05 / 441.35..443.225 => 0.168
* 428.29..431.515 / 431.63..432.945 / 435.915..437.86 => 0.050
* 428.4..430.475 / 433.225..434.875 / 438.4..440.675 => 0.118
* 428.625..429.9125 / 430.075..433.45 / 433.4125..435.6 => 0.052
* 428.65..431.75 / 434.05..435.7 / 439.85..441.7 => 0.108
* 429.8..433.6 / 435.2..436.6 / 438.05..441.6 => 0.022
